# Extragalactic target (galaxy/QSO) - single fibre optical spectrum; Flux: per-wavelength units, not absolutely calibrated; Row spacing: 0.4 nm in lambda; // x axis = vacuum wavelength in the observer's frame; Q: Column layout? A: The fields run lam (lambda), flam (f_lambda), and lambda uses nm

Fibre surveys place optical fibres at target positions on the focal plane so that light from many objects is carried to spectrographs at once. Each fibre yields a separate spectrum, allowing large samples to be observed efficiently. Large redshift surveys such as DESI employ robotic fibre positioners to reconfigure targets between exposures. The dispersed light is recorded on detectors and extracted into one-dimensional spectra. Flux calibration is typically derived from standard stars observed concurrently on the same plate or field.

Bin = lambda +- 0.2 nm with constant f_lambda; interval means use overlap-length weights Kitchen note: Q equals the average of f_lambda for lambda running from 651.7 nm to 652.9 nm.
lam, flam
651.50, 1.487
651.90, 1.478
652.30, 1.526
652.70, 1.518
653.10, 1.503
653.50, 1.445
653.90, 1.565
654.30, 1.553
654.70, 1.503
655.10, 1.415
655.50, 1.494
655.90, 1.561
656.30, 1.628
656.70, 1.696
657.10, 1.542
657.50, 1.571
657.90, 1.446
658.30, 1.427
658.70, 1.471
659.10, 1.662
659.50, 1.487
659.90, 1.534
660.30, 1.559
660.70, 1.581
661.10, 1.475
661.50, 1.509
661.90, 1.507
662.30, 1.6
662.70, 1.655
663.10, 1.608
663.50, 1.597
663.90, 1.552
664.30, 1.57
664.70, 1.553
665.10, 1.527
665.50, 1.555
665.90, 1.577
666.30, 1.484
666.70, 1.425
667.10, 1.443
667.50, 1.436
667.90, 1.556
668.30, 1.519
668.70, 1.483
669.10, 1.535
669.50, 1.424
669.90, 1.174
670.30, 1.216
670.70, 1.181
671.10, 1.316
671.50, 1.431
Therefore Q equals 1.51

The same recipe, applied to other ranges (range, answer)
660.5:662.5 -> 1.53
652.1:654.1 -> 1.51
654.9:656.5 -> 1.52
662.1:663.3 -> 1.62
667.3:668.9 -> 1.5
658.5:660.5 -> 1.54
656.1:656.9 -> 1.66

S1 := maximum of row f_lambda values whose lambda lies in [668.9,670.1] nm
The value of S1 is 1.535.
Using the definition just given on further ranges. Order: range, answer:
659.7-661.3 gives 1.581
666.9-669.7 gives 1.556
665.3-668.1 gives 1.577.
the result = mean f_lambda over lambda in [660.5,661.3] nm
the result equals 1.53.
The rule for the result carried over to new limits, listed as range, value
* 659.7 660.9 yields 1.56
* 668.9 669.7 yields 1.48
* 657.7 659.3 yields 1.5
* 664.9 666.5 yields 1.54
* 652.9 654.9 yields 1.51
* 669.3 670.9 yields 1.25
